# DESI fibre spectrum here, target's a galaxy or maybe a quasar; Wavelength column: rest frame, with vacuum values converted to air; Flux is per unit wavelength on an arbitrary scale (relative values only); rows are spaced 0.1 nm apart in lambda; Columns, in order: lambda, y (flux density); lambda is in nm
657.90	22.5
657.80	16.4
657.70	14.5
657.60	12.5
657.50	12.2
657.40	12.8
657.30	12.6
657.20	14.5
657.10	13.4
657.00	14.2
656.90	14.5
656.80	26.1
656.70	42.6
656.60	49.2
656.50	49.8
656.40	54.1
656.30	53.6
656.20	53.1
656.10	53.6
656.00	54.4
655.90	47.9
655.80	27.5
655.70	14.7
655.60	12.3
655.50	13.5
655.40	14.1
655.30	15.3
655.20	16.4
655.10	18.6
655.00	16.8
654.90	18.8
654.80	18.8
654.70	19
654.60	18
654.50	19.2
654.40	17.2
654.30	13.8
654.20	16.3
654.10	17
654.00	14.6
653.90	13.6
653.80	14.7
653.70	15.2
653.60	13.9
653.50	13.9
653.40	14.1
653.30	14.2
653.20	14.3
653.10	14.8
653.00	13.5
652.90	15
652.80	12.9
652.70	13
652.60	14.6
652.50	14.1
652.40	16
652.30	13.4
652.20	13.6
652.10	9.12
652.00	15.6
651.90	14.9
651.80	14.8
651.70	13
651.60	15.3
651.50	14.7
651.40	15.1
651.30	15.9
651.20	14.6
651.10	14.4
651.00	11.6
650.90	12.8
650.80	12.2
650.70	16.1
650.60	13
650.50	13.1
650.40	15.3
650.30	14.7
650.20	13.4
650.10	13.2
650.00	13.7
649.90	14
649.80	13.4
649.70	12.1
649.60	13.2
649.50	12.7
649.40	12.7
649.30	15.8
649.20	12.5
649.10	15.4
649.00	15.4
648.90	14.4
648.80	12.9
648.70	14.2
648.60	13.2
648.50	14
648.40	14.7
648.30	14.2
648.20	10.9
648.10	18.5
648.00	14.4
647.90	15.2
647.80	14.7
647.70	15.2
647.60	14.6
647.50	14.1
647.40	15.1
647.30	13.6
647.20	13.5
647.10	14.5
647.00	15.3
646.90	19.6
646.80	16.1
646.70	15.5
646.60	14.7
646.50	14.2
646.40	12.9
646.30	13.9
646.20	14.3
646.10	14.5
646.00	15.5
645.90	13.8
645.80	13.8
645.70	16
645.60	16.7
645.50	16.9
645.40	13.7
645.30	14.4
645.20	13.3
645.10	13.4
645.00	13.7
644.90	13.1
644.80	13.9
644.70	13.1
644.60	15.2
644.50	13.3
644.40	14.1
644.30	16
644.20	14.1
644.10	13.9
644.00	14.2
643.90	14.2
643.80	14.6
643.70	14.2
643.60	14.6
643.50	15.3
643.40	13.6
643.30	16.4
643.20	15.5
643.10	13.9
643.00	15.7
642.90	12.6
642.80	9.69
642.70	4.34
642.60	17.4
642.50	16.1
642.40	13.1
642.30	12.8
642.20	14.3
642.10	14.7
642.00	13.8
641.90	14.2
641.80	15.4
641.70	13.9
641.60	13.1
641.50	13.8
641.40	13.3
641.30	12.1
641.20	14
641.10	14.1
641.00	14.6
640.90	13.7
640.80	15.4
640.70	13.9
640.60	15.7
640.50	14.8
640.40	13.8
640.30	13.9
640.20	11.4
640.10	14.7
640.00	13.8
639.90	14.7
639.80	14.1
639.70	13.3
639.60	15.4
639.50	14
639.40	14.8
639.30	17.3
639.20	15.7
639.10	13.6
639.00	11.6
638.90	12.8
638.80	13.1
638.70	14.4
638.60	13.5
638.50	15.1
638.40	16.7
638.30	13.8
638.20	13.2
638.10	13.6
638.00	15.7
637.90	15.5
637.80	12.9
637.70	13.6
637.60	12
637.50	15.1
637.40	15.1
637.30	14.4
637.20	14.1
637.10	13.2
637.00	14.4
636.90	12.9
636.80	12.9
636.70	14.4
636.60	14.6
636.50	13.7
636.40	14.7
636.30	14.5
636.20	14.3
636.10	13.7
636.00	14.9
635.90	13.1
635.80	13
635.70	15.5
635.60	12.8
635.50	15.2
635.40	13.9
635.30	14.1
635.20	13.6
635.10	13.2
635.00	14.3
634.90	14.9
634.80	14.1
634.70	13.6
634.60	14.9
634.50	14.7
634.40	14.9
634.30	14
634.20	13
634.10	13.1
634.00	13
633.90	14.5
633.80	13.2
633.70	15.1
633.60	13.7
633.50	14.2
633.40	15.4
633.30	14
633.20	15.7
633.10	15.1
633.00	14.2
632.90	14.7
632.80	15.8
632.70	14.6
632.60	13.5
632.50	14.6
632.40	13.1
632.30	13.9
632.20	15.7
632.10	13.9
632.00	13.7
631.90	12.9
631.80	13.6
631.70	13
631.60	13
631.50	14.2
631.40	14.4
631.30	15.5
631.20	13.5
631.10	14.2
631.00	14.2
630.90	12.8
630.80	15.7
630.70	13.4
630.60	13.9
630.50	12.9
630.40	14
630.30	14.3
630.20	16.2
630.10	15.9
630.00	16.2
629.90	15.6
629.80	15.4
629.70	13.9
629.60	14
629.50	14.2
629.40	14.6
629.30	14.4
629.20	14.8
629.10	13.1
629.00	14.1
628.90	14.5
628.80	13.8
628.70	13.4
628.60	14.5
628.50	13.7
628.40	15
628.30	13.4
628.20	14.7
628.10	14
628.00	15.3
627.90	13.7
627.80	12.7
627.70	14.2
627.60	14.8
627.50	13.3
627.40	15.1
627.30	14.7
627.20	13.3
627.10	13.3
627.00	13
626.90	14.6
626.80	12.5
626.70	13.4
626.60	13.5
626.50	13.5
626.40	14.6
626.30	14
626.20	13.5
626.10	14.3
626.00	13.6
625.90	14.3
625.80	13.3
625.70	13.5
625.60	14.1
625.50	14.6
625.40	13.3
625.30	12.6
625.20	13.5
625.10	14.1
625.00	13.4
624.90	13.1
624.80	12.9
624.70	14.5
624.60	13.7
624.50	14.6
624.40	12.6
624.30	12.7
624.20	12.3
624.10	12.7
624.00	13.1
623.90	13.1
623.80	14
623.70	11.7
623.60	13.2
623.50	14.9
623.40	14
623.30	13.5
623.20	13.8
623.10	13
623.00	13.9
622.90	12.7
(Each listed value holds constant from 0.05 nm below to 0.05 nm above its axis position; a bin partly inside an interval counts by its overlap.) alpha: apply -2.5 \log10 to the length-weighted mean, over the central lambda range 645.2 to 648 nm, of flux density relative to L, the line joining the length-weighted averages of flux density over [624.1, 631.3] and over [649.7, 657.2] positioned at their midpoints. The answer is 0.20 mag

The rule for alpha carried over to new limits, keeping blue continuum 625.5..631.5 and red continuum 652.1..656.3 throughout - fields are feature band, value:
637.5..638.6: 0.14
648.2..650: 0.32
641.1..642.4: 0.22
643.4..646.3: 0.21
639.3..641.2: 0.16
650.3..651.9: 0.31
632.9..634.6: 0.07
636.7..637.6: 0.15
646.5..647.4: 0.18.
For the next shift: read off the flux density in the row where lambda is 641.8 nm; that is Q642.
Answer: 15.4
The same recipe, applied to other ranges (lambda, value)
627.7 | 14.2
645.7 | 16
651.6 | 15.3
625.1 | 14.1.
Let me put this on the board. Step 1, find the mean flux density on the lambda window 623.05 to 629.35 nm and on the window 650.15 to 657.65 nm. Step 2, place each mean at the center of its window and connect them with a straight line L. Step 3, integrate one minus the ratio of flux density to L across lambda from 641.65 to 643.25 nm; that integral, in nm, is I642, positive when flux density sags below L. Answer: 0.320 nm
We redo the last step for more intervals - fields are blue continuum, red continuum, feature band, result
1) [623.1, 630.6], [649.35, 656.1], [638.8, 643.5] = 0.374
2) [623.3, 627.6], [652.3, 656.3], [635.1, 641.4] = 0.866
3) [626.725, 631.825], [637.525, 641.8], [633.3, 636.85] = 0.010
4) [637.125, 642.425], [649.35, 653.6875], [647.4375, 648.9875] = -0.049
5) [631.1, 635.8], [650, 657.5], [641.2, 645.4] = 0.705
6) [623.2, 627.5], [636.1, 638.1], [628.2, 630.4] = -0.123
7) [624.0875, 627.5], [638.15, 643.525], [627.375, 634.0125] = -0.256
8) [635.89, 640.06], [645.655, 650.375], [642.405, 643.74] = 0.046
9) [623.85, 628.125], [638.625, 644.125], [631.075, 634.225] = -0.078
